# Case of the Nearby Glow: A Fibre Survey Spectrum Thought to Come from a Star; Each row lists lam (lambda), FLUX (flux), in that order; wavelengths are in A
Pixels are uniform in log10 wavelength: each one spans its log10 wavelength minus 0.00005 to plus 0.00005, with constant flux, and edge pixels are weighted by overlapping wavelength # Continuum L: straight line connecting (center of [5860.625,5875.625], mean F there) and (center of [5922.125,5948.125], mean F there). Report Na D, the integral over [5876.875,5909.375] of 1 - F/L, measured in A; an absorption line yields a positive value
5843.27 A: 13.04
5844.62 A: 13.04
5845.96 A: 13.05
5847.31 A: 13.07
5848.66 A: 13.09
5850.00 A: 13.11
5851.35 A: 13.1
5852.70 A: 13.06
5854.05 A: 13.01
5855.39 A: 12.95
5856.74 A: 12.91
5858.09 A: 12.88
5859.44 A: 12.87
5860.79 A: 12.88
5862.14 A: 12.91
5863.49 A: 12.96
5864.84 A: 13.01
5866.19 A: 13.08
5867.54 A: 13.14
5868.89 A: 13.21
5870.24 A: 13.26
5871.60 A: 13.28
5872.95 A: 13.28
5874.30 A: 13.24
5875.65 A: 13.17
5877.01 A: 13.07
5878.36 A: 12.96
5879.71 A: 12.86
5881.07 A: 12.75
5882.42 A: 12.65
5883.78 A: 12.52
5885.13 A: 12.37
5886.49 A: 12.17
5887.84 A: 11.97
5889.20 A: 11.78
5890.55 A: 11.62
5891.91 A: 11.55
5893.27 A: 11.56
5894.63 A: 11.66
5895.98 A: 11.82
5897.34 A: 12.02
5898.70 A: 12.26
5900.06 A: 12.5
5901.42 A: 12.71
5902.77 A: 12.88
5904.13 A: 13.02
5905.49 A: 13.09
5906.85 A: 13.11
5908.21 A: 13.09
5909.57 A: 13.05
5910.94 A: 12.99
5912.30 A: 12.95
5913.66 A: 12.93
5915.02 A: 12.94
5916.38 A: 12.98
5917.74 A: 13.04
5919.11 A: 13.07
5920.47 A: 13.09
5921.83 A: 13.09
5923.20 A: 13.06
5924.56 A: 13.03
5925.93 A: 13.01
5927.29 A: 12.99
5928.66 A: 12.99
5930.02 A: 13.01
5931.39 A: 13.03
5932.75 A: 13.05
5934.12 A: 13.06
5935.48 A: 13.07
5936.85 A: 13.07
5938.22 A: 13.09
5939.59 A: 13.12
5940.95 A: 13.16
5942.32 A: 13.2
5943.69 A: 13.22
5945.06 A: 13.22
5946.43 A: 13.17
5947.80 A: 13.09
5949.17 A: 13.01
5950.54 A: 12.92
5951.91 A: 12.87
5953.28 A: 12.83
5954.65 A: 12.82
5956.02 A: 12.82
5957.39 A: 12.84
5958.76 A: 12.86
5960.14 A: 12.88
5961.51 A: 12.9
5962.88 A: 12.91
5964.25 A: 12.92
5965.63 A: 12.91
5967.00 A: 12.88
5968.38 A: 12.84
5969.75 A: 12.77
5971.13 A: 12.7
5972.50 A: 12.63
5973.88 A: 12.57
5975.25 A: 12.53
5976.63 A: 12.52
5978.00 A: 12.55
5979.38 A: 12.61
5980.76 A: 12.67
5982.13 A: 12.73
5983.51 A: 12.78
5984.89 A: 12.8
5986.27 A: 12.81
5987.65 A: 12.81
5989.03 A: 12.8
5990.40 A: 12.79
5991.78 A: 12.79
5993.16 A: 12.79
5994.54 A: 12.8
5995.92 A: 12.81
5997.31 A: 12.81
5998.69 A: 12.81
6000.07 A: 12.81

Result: 1.73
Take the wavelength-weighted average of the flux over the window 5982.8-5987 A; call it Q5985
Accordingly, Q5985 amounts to 12.8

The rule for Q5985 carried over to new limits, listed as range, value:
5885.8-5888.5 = 12.1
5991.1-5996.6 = 12.8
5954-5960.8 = 12.8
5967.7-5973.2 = 12.7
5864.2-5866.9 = 13.1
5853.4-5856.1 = 13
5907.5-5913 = 13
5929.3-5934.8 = 13.1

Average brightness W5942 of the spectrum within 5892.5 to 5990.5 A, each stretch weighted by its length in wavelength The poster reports 12.8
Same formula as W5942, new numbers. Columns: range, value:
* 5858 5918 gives 12.7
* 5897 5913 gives 12.8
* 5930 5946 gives 13.1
